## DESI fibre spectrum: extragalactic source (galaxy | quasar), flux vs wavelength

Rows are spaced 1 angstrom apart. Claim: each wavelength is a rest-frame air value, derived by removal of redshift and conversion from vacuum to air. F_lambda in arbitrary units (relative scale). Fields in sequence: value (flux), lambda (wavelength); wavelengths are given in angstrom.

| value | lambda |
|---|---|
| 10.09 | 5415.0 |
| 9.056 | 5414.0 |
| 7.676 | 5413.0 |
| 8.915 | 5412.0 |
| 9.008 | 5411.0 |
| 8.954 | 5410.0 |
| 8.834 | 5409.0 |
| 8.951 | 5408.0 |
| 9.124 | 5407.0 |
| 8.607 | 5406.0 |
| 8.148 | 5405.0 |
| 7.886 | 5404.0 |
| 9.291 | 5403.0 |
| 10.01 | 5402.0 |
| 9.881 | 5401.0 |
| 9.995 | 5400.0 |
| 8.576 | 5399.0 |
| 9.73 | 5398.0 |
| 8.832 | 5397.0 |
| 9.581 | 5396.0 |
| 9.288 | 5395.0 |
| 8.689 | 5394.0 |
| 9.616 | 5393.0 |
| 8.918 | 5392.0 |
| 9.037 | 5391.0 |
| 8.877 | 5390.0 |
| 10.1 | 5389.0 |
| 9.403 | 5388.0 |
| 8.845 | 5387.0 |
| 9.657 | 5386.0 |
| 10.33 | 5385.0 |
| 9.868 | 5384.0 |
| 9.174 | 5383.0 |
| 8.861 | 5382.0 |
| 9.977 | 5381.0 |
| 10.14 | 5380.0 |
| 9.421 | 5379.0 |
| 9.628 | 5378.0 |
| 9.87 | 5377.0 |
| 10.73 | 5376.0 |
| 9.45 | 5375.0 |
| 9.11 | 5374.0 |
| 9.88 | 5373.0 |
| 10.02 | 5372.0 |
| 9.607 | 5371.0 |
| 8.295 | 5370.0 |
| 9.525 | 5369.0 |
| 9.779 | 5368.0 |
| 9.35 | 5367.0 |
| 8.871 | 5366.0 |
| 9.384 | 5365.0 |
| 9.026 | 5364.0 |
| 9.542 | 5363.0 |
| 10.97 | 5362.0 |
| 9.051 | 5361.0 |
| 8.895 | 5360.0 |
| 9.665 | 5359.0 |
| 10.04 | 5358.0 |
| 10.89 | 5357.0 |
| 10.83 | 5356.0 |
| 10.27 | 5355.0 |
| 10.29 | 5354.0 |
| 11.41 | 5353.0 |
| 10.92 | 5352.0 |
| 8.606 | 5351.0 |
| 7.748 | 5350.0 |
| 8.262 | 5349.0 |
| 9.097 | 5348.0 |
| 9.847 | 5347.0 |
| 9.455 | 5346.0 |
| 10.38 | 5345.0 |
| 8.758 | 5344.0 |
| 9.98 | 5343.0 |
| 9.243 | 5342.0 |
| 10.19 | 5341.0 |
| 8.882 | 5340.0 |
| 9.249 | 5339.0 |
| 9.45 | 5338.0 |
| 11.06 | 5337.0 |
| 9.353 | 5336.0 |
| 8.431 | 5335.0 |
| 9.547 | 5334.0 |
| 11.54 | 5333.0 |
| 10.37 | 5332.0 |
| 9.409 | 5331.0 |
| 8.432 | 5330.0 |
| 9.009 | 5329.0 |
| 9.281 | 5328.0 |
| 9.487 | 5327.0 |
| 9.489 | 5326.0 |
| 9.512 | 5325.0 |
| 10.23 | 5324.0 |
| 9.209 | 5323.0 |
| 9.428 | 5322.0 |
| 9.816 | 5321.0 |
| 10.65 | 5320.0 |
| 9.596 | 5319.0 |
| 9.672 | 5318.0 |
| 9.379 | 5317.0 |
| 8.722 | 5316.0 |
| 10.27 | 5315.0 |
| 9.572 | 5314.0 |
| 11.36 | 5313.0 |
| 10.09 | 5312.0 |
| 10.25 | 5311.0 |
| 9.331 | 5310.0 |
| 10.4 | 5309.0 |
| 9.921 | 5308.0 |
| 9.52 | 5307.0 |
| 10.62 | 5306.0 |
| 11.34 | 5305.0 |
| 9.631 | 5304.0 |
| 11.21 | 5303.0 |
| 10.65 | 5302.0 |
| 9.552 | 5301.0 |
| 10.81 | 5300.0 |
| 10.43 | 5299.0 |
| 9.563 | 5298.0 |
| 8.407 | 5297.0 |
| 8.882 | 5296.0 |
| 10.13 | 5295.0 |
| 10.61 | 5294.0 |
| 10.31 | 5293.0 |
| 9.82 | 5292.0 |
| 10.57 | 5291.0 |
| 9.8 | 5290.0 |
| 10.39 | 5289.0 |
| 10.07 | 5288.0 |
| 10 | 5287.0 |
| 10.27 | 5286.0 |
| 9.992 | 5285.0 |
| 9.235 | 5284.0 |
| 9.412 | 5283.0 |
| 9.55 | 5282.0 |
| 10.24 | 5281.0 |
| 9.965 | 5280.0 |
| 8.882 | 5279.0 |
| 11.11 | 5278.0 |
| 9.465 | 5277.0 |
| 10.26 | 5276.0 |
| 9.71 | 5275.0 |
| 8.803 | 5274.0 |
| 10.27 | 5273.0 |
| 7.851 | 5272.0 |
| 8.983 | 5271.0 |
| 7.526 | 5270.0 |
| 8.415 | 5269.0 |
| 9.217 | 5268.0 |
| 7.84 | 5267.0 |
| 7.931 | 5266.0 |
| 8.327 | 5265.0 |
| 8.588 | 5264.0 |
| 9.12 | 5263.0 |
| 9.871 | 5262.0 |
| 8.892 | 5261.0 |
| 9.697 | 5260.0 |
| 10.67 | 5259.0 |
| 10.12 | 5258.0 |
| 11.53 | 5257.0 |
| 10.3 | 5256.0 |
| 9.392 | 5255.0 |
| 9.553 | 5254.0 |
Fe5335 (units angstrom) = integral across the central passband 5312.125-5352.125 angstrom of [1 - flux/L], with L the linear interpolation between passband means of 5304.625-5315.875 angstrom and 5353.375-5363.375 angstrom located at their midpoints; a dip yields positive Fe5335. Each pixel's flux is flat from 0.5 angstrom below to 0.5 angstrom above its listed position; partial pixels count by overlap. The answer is 2.2 angstrom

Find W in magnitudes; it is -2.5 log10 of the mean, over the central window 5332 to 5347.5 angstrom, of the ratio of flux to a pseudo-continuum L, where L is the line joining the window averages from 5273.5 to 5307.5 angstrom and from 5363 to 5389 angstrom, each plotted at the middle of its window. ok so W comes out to 0.00 mag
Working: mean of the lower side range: 9.98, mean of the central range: 9.71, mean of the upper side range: 9.54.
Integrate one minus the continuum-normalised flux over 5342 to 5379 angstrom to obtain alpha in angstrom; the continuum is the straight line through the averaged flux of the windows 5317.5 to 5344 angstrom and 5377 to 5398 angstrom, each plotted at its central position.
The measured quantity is -0.5 angstrom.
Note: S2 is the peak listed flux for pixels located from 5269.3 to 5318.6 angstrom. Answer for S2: 11.36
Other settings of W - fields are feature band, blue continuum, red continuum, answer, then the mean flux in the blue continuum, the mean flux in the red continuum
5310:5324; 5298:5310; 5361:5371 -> 0.03 mag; 10.3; 9.41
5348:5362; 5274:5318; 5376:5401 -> -0.01 mag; 9.98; 9.47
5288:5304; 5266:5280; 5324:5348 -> -0.09 mag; 9.09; 9.58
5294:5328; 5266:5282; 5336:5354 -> -0.06 mag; 9.2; 9.58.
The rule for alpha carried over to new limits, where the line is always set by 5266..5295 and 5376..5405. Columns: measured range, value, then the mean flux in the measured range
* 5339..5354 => -0.04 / 9.5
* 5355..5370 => -0.35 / 9.67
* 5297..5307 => -0.77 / 10.3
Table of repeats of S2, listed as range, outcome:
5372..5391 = 10.73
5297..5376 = 11.54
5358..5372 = 10.97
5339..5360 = 11.41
